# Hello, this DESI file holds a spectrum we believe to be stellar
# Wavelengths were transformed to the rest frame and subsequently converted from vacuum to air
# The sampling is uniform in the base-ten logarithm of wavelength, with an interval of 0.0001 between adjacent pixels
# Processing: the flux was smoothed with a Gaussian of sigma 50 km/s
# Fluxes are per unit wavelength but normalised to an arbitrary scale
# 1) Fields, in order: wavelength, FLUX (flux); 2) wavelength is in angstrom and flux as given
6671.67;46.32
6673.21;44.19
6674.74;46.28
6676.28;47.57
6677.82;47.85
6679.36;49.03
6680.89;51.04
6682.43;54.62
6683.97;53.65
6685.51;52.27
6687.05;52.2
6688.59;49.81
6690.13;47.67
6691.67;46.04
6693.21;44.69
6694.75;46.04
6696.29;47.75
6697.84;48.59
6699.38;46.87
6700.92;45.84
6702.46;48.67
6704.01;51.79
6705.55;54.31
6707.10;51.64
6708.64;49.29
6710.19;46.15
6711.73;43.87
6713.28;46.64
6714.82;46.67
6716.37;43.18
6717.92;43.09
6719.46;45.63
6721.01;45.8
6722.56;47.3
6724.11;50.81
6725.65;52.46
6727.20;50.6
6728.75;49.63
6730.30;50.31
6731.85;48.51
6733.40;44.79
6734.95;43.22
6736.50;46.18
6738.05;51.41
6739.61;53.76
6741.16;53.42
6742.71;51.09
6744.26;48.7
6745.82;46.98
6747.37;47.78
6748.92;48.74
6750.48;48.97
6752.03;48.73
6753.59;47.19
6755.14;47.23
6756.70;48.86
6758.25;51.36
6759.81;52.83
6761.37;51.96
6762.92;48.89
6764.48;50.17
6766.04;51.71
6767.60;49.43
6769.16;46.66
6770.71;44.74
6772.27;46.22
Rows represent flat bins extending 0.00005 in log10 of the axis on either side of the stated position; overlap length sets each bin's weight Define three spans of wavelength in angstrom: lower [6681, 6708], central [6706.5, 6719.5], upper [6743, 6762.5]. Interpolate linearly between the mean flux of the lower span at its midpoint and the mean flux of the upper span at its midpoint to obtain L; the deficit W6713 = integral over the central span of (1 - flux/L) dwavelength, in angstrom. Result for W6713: 0.9 angstrom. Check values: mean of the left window 49.6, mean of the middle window 46.2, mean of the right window 49.2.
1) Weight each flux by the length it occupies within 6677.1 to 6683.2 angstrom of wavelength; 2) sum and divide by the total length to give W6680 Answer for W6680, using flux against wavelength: 50.7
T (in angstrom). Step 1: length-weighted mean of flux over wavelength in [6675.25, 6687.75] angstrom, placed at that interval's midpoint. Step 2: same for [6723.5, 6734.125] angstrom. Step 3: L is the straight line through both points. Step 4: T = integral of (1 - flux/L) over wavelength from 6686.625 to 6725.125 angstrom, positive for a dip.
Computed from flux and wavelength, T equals 2.0 angstrom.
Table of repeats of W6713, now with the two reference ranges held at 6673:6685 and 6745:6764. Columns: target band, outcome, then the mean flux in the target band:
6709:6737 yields 1.3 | 47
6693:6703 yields 0.5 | 47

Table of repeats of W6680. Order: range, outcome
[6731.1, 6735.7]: 45.5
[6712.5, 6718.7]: 44.9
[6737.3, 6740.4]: 52.5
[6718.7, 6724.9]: 47.4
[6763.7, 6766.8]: 50.9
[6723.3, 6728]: 51.3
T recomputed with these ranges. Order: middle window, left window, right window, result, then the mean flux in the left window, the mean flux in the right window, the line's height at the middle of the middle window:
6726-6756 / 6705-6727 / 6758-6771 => 0.0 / 47.6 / 49.9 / 48.8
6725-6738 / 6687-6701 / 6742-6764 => 0.1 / 47.4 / 49.2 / 48.6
